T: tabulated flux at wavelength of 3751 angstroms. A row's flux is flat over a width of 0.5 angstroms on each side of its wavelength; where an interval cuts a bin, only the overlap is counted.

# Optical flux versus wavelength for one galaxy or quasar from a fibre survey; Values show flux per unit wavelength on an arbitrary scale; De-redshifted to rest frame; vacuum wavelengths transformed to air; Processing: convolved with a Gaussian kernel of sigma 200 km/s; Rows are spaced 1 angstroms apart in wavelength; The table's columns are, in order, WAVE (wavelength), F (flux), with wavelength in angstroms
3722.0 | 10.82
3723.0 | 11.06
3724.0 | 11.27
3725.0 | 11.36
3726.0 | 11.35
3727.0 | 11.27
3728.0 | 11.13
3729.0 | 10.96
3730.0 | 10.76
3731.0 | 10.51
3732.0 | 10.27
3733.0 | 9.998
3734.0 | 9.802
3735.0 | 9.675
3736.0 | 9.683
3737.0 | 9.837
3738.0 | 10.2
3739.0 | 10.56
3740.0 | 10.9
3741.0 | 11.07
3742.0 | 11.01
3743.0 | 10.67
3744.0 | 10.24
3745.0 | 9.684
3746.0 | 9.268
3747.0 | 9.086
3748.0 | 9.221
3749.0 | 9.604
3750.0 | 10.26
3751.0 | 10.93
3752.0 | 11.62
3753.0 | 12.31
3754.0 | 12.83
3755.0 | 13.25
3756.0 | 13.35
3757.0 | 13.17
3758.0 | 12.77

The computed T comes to 10.93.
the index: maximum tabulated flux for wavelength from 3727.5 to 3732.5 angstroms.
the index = 11.13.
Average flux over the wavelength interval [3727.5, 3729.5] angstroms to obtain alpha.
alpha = 11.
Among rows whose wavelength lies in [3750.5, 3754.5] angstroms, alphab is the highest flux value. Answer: 12.83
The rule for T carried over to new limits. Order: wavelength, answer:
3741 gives 11.07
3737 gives 9.837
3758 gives 12.77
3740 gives 10.9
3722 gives 10.82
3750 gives 10.26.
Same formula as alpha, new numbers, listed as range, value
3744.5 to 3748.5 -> 9.31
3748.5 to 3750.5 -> 9.93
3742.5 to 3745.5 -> 10.2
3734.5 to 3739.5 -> 9.99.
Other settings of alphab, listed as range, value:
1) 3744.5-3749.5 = 9.684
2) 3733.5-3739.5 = 10.56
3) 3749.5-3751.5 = 10.93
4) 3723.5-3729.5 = 11.36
